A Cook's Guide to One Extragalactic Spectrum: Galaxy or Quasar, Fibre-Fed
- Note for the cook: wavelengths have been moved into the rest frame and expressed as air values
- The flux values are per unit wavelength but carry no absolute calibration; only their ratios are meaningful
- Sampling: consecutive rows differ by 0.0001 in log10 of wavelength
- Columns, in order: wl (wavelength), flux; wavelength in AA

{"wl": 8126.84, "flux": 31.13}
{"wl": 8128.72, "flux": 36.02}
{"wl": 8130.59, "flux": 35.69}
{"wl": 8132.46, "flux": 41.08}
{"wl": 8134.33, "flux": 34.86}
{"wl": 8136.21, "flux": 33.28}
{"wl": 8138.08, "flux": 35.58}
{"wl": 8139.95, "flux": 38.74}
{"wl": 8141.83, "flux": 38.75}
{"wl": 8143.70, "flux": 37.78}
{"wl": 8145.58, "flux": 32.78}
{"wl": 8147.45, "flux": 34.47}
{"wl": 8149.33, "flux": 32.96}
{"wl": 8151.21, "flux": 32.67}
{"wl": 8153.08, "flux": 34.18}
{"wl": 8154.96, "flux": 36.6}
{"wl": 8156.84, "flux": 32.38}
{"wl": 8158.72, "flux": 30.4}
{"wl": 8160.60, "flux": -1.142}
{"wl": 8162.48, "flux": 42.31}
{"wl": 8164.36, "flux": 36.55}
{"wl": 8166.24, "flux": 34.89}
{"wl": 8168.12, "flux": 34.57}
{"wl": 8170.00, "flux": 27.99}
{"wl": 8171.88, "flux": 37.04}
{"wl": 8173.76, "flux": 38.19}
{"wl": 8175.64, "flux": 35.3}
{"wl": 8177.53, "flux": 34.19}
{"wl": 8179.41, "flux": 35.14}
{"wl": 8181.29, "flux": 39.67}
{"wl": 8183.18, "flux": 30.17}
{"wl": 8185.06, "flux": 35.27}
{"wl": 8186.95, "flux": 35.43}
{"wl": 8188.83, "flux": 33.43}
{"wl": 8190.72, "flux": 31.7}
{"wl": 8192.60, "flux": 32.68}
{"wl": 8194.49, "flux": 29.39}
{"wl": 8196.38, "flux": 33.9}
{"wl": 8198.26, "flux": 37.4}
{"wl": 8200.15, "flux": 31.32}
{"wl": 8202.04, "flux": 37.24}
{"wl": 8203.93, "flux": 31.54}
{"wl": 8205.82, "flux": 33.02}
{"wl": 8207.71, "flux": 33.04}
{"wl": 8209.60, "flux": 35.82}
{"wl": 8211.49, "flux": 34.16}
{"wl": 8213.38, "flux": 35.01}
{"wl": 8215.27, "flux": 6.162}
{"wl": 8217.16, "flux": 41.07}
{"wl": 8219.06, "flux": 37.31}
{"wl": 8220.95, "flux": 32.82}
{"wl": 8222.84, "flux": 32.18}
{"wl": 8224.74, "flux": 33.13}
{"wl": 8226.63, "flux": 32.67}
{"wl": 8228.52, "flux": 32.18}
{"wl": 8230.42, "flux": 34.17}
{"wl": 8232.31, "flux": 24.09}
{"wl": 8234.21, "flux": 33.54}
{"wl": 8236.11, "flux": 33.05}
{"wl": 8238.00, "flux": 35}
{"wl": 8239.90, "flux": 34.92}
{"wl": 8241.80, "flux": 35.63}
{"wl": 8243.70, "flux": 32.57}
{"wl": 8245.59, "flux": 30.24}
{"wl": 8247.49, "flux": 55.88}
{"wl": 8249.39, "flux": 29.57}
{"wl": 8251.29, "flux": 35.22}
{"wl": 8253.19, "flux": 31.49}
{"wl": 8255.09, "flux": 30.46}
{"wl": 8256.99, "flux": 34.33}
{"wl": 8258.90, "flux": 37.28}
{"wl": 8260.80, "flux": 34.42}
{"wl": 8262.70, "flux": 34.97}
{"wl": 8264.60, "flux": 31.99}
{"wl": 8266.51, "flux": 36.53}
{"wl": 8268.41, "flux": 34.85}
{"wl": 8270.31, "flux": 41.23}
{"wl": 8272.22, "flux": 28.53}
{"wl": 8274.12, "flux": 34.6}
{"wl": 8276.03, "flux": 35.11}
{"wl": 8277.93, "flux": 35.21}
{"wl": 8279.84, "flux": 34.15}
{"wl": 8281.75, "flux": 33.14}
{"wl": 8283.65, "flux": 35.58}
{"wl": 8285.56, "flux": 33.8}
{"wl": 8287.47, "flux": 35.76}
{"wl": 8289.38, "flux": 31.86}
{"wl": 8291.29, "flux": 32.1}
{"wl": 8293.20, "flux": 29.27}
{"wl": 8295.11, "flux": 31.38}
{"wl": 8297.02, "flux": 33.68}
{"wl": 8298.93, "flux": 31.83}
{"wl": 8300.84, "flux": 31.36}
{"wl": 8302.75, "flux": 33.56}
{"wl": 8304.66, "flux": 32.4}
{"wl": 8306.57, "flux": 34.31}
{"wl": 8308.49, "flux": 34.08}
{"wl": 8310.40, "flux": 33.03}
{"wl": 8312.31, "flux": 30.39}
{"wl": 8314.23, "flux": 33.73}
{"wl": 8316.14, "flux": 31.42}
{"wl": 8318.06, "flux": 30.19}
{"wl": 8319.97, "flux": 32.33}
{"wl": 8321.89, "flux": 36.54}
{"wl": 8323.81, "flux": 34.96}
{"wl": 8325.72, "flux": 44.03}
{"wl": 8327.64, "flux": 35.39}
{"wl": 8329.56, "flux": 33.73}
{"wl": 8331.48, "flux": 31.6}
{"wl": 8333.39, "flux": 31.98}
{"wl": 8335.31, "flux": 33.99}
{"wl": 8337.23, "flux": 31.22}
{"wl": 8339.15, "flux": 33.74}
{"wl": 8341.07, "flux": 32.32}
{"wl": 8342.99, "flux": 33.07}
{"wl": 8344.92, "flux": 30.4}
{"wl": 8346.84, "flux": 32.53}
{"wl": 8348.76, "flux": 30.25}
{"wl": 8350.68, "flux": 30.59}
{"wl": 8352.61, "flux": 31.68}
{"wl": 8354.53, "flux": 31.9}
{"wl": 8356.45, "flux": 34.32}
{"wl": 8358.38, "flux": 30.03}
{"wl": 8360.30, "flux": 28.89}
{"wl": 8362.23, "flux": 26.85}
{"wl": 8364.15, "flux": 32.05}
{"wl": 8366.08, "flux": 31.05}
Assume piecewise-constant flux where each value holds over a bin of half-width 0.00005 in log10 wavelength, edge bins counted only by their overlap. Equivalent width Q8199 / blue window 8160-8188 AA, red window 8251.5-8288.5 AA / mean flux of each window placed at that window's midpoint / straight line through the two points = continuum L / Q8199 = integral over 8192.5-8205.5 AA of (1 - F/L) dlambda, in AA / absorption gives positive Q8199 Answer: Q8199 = 0.13 AA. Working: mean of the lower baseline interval 33.5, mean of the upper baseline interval 34.4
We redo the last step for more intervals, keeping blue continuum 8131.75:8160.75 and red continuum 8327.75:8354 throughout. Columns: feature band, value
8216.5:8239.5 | -0.2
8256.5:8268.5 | -0.8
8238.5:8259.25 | -1.4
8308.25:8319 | 0.1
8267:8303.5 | -1.1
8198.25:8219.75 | 0.5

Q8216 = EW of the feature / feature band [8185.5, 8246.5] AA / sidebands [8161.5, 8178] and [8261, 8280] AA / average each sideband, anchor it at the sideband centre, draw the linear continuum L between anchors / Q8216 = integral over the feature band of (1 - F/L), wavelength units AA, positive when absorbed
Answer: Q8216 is 4.3 AA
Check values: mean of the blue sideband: 35.6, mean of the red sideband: 34.7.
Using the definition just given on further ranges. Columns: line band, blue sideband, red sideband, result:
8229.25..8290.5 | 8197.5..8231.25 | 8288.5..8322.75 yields -3.3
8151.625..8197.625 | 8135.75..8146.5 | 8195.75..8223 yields 2.1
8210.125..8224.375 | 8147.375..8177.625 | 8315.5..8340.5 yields 0.6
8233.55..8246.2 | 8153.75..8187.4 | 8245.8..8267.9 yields 0.5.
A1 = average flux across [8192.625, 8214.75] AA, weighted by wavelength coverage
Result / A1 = 33.2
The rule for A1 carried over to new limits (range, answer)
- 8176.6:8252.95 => 33.5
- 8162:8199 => 34.7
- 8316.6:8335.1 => 34.4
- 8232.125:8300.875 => 34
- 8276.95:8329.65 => 33.5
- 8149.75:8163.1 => 29.4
